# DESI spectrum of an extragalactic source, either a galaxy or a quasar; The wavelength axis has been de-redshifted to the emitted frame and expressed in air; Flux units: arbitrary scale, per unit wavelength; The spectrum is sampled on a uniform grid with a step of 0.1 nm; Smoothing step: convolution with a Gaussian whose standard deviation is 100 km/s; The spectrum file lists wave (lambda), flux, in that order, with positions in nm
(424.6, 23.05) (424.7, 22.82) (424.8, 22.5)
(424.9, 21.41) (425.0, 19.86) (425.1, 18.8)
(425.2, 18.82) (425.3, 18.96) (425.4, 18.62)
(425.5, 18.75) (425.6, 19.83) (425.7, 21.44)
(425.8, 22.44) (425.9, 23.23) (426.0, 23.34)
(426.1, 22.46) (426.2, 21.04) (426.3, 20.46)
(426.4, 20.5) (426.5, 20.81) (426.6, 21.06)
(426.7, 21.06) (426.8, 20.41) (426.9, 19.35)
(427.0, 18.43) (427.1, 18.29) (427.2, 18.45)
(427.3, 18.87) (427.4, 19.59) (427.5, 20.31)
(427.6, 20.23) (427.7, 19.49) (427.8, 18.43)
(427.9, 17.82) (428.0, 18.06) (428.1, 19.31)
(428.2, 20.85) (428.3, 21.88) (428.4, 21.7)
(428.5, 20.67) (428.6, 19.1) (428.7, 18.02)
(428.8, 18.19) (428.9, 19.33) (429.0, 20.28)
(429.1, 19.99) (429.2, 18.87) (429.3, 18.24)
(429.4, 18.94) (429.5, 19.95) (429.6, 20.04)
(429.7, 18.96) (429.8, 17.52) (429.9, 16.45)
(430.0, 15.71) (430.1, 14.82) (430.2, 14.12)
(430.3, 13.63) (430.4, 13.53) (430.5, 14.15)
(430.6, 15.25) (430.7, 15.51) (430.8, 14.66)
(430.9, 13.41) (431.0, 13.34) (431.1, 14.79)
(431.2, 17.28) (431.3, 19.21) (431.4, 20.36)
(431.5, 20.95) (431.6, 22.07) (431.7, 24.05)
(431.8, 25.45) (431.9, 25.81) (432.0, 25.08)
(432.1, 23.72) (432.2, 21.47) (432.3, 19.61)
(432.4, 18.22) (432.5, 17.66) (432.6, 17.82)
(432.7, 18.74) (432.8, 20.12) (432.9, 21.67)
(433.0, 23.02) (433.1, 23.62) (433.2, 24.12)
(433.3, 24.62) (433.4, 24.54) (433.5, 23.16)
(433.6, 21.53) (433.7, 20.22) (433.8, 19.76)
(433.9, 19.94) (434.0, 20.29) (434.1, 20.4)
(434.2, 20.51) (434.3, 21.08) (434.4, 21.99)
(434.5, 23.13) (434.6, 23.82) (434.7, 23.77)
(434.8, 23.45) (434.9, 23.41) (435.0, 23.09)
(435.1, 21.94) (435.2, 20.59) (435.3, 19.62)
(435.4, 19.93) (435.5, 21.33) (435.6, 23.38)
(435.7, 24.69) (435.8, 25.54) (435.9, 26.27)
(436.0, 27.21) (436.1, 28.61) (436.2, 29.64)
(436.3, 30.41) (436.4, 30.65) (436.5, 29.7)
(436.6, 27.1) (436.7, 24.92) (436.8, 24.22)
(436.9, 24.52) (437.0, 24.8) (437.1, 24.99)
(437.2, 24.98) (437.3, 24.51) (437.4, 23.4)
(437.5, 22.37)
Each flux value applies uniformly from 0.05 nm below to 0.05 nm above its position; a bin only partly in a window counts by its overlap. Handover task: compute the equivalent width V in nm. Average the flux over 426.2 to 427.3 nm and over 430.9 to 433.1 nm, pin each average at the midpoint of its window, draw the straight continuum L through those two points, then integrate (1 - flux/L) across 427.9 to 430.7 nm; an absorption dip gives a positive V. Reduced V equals 0.30 nm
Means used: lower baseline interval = 19.9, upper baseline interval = 20.4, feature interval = 18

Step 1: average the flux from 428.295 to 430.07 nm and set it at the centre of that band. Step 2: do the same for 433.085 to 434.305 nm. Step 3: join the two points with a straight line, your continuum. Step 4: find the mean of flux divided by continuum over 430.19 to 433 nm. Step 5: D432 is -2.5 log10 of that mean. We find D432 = 0.10 mag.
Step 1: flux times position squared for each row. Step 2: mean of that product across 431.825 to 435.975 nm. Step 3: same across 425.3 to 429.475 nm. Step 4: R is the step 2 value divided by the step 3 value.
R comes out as 1.1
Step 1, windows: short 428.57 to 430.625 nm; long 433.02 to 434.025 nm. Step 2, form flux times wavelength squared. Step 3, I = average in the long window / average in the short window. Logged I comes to 1.30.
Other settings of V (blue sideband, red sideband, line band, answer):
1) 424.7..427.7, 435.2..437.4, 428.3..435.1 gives 0.97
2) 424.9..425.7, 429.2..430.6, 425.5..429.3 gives -0.40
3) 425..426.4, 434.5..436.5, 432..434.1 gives 0.21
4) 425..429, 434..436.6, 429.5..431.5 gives 0.51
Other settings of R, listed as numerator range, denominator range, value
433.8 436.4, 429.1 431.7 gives 1.40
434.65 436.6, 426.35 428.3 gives 1.32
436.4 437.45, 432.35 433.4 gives 1.23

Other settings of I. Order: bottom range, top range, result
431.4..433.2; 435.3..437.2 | 1.21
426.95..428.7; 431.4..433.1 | 1.13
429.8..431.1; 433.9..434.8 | 1.52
